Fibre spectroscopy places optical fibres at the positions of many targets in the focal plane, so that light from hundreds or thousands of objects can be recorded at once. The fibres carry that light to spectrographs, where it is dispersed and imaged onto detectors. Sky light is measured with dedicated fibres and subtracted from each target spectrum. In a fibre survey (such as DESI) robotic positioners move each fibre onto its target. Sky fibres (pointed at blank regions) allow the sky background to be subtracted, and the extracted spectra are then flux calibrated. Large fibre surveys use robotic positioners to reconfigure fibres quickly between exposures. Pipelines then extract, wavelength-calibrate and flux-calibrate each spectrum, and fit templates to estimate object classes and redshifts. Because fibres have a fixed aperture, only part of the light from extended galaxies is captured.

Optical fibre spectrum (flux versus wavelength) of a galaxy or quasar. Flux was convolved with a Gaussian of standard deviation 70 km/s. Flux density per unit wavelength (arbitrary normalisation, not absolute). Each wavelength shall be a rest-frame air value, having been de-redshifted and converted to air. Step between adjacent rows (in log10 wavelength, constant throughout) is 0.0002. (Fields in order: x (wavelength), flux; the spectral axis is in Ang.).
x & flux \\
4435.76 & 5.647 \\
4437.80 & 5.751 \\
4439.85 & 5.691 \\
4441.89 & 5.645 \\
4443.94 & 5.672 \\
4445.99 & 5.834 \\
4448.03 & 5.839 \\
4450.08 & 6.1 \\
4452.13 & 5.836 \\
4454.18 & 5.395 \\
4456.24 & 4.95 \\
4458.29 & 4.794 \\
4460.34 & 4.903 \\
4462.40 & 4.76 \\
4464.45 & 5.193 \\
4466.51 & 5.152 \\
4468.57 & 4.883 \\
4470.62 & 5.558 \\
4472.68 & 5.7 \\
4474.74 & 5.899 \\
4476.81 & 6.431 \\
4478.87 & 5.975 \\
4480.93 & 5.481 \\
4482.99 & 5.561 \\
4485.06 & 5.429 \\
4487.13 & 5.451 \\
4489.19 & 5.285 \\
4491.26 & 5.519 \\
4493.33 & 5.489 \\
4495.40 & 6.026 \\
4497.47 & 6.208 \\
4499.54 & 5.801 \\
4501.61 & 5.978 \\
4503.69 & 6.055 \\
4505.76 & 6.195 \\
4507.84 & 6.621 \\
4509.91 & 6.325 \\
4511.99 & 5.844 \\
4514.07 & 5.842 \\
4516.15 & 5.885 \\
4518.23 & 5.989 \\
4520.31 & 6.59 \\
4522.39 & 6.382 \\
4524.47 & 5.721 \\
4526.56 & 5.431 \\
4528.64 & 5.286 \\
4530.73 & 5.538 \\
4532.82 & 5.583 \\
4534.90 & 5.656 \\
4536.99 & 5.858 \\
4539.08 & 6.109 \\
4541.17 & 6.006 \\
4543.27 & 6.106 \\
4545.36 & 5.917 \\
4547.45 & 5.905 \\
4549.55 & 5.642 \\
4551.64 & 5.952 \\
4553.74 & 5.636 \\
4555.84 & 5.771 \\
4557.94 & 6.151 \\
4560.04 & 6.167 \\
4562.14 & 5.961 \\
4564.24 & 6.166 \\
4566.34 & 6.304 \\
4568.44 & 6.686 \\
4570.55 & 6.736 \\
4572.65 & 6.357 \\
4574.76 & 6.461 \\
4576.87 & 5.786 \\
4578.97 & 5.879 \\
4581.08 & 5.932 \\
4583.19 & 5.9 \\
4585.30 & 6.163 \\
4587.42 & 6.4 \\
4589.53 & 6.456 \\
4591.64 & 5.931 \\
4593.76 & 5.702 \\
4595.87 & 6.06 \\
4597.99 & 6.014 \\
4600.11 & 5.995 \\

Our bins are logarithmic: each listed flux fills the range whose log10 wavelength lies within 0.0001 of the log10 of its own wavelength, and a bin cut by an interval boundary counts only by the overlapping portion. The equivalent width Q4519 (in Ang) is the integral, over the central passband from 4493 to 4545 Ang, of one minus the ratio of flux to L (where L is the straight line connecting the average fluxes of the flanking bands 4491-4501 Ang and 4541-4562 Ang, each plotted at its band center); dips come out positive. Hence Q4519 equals -0.65 Ang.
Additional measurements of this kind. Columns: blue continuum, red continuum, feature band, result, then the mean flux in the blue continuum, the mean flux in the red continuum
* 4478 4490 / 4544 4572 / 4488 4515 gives -1.30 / 5.53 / 6.08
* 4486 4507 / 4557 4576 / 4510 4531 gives 0.35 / 5.81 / 6.33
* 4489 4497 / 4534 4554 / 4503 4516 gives -0.91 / 5.65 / 5.89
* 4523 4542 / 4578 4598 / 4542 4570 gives -0.92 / 5.7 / 6.05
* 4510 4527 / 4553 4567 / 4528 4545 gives 0.63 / 6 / 6.02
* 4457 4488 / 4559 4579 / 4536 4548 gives 0.09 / 5.41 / 6.27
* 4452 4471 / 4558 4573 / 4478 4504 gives -1.22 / 5.1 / 6.33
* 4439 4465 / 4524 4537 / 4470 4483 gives -0.84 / 5.43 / 5.55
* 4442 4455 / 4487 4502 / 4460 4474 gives 1.37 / 5.78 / 5.73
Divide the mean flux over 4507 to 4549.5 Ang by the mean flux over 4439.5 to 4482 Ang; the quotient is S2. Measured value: 1.07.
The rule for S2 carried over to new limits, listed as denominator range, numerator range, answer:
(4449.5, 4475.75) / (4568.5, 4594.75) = 1.16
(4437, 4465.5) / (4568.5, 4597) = 1.13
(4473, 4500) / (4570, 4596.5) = 1.07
